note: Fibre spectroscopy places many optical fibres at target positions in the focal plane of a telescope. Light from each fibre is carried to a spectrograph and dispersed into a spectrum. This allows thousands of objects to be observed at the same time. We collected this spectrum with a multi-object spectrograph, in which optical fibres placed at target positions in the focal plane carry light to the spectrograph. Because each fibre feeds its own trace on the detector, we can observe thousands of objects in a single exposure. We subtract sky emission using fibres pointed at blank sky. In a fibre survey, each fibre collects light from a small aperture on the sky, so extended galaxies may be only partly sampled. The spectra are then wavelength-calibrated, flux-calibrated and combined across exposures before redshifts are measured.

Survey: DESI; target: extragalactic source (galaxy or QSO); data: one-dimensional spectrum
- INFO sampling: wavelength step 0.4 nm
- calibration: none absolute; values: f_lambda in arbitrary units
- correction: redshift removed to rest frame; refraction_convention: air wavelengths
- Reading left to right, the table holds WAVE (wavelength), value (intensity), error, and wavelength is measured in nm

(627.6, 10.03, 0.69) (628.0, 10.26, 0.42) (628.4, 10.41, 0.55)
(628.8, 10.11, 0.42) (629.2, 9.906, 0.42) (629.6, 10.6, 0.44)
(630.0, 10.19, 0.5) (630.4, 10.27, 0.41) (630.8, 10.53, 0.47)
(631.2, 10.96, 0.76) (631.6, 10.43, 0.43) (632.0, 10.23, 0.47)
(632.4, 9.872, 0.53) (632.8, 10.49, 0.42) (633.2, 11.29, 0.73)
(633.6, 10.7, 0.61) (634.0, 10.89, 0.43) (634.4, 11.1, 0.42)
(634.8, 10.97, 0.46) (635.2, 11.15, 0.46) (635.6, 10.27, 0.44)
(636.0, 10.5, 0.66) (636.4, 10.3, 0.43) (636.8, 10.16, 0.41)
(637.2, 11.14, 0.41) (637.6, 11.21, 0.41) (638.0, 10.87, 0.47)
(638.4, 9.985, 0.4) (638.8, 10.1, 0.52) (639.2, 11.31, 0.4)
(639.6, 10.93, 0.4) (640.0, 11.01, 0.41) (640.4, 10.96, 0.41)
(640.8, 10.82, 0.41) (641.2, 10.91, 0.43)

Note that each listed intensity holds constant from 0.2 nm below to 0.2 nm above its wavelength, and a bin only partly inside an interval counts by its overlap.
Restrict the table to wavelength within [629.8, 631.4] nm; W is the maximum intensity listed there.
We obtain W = 10.96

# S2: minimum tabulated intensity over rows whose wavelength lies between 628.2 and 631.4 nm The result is 9.906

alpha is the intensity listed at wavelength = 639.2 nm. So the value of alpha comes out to 11.31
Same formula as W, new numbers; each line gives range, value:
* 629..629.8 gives 10.6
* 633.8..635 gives 11.1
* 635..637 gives 11.15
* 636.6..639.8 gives 11.31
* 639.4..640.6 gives 11.01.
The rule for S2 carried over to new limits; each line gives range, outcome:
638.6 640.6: 10.1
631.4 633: 9.872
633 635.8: 10.27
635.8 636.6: 10.3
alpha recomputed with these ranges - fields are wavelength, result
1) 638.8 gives 10.1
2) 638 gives 10.87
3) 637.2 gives 11.14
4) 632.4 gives 9.872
